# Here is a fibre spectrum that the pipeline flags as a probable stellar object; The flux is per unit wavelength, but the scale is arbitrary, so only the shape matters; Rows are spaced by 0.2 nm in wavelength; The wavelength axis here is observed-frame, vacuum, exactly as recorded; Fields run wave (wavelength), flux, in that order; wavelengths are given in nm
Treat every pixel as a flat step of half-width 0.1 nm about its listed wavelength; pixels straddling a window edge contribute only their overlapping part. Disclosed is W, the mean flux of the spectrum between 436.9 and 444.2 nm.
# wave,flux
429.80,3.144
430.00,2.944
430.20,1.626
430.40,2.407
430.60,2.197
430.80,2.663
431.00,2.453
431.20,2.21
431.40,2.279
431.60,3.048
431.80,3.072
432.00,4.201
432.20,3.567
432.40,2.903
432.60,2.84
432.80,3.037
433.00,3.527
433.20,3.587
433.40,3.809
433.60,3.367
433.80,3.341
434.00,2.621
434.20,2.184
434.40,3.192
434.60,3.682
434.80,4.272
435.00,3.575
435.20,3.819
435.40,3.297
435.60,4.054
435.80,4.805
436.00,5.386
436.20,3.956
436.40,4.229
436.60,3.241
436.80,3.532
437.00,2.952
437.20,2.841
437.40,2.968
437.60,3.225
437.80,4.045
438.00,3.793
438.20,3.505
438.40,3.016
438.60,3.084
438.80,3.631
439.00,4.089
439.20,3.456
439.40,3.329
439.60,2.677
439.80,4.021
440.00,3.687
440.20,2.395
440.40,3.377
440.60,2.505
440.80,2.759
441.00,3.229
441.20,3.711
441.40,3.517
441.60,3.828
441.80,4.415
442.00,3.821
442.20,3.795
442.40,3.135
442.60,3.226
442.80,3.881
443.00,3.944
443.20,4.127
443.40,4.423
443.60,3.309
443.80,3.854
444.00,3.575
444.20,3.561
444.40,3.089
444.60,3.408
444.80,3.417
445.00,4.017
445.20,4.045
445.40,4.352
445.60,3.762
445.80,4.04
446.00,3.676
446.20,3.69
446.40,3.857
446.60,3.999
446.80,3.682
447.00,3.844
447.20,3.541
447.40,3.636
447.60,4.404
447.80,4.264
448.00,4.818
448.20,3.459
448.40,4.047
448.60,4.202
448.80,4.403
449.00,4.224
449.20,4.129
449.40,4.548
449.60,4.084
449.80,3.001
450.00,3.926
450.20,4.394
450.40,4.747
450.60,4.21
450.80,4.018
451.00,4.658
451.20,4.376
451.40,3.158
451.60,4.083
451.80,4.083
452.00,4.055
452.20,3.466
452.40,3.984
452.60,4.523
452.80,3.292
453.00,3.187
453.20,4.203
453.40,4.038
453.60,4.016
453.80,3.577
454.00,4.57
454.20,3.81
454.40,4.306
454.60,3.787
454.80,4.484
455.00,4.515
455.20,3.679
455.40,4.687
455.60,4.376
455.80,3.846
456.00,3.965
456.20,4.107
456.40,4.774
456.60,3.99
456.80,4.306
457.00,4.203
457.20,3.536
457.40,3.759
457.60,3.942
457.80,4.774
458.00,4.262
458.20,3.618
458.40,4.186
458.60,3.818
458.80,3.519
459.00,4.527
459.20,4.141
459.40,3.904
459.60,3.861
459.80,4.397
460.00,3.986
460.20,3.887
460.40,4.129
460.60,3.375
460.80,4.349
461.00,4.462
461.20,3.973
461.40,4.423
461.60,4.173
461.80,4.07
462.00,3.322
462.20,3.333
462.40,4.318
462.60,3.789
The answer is 3.48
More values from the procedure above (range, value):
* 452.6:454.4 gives 3.9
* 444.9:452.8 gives 4.03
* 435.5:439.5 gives 3.66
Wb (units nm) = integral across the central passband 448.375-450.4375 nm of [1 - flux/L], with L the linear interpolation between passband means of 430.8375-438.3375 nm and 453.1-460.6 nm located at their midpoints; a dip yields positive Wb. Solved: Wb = -0.151 nm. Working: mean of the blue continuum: 3.41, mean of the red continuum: 4.08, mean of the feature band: 4.14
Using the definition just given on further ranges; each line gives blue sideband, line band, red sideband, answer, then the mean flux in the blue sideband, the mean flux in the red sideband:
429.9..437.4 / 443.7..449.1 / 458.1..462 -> -0.38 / 3.26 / 4.02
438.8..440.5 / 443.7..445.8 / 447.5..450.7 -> 0.05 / 3.39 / 4.18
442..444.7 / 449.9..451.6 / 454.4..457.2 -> -0.09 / 3.65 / 4.19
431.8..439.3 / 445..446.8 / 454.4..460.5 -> -0.06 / 3.52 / 4.1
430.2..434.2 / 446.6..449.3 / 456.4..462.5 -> -0.36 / 2.95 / 4.03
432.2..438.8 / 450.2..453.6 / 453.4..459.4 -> -0.04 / 3.49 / 4.1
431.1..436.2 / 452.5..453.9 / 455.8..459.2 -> 0.04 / 3.44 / 4.08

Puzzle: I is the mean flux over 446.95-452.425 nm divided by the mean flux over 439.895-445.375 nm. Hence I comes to 1.14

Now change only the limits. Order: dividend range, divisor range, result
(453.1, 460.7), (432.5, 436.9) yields 1.13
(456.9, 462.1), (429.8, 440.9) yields 1.23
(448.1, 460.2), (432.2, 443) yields 1.17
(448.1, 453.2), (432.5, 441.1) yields 1.17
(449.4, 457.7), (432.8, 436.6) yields 1.10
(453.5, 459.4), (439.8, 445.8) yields 1.14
